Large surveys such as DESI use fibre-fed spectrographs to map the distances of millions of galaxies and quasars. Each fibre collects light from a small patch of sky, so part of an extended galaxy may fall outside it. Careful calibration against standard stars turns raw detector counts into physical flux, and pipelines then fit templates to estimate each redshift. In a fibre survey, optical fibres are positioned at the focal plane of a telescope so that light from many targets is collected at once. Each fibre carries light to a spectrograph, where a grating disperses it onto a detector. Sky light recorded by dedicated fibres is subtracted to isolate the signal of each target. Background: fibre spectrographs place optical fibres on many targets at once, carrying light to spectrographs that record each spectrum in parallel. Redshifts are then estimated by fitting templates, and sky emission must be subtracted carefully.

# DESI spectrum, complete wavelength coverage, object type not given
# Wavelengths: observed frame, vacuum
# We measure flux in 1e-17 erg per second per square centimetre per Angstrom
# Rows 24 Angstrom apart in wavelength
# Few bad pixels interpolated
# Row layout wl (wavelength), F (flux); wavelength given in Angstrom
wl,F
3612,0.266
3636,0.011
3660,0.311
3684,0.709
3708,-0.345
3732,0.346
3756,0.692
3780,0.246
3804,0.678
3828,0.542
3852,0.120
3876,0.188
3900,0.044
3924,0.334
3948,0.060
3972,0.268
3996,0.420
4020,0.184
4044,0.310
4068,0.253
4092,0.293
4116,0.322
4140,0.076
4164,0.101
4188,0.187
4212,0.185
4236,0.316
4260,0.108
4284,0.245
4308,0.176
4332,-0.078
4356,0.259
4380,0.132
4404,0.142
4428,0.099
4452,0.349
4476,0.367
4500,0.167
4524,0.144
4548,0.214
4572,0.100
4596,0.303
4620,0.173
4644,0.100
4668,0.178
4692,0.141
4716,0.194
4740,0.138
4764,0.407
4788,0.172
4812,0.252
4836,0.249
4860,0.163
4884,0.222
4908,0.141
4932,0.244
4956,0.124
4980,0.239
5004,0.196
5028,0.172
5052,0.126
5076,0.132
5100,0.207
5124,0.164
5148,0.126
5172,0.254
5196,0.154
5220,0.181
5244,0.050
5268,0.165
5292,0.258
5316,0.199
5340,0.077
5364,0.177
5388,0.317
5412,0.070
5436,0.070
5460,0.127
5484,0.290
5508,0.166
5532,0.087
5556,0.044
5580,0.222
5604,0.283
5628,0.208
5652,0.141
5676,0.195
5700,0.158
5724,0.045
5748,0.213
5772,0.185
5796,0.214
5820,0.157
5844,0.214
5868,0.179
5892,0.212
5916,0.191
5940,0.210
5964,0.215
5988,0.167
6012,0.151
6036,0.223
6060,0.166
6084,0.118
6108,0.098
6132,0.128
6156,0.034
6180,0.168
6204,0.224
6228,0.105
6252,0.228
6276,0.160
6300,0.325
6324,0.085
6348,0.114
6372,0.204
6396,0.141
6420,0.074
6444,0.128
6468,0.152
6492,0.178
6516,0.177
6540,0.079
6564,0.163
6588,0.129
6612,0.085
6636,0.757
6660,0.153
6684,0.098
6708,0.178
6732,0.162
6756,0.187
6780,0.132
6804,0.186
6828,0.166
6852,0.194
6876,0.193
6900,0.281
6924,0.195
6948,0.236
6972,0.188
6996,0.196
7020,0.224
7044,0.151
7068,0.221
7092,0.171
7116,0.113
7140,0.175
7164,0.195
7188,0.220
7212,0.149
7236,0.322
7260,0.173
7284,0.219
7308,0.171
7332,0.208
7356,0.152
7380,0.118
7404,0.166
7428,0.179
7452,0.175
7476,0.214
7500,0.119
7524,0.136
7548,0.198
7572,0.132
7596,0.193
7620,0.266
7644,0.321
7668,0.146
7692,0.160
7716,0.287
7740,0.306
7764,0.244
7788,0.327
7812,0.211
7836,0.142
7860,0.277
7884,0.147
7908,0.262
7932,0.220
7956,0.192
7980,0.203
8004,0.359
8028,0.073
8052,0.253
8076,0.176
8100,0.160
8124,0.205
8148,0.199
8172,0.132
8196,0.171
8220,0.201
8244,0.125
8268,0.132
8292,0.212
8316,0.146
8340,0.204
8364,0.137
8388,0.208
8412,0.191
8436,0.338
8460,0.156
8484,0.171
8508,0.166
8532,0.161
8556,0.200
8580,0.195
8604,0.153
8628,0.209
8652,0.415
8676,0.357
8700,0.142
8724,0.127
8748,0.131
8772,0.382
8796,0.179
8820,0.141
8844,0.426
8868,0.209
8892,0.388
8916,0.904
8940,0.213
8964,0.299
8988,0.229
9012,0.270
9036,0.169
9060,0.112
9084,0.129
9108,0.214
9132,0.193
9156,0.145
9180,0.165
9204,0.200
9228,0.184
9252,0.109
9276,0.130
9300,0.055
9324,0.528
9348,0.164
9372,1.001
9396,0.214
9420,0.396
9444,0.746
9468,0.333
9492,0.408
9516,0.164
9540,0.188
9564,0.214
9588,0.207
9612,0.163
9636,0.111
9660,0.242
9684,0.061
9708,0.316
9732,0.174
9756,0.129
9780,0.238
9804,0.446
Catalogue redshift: 0.781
